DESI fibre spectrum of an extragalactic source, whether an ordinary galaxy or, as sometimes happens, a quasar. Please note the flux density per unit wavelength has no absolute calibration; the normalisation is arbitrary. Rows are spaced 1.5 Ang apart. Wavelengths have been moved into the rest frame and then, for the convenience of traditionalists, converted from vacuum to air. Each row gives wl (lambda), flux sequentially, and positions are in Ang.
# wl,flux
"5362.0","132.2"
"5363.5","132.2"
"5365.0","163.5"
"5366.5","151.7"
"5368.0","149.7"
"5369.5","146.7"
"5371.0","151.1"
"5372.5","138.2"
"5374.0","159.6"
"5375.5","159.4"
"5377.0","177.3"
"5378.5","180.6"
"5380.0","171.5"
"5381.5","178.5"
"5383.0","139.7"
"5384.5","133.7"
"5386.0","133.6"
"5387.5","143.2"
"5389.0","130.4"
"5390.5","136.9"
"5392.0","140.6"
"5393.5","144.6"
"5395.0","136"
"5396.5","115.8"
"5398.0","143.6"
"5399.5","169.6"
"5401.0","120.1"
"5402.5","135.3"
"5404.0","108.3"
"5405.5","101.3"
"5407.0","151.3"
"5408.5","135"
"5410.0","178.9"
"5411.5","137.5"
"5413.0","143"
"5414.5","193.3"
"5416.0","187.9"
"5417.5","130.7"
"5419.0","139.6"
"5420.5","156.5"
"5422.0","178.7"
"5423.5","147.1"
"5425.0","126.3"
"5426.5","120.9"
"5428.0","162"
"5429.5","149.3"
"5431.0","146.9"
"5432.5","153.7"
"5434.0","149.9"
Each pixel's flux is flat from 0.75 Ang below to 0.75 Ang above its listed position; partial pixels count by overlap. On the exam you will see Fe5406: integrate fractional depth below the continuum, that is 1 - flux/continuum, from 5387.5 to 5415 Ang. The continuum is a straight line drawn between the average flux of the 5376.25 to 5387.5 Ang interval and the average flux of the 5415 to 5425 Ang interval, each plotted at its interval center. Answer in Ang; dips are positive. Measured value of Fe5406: 3.0 Ang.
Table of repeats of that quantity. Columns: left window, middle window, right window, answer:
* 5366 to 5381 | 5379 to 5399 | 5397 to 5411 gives 0.7 Ang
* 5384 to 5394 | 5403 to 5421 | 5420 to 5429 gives -0.2 Ang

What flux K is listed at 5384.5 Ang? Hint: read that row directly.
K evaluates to 133.7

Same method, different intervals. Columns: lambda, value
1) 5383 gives 139.7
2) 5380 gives 171.5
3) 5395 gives 136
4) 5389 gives 130.4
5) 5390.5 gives 136.9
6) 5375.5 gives 159.4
